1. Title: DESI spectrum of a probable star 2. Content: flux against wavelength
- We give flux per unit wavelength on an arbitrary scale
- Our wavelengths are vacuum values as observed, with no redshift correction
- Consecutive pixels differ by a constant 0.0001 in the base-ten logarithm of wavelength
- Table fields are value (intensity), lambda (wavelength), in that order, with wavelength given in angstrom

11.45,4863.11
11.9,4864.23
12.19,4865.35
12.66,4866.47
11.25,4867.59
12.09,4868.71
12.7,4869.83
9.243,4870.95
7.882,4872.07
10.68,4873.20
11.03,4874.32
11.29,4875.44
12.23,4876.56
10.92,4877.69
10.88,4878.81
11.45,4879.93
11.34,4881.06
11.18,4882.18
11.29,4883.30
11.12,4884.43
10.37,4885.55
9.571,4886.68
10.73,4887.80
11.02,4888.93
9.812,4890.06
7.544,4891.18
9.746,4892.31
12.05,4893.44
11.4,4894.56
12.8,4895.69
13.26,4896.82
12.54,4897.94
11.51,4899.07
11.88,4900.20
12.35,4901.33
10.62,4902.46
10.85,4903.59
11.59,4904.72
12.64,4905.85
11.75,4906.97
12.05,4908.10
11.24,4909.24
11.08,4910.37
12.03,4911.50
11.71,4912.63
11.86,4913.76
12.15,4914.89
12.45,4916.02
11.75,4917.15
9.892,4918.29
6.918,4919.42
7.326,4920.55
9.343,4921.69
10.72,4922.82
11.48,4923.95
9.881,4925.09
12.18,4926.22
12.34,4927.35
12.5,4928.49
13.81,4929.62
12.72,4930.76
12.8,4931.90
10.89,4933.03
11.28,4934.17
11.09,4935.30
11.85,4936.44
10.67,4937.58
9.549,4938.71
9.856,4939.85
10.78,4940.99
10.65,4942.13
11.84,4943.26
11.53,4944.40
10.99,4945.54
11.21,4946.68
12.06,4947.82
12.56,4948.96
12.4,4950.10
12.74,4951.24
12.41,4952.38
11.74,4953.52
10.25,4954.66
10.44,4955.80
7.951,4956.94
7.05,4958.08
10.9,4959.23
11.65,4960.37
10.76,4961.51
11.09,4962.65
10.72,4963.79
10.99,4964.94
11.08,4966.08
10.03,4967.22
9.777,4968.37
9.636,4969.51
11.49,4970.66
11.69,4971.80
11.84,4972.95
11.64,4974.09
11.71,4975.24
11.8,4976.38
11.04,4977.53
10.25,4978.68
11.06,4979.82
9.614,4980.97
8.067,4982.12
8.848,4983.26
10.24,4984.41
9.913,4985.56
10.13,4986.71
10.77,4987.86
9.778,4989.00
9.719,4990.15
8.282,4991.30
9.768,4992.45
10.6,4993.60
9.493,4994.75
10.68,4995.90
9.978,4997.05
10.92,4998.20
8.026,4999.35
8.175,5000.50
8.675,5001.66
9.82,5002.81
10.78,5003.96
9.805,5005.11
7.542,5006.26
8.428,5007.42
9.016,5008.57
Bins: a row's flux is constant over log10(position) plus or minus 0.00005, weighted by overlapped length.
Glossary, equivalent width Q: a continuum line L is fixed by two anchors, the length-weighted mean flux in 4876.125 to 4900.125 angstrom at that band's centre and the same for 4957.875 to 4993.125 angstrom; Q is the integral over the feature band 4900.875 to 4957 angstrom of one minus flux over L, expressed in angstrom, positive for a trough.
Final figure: -2.7 angstrom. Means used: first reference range 11.1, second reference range 10.4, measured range 11.3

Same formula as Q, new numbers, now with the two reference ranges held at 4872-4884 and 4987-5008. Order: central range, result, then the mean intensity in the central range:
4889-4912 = -1.4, 11.4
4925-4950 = -3.1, 11.6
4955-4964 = 0.0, 10.1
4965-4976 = -1.3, 11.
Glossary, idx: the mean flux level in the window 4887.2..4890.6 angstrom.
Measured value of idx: 10.5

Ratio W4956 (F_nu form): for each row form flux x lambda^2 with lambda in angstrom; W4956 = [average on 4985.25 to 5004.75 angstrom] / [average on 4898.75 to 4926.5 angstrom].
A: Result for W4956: 0.9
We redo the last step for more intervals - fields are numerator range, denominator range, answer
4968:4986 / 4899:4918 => 0.93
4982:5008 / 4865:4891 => 0.91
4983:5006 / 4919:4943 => 0.91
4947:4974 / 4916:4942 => 1.01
